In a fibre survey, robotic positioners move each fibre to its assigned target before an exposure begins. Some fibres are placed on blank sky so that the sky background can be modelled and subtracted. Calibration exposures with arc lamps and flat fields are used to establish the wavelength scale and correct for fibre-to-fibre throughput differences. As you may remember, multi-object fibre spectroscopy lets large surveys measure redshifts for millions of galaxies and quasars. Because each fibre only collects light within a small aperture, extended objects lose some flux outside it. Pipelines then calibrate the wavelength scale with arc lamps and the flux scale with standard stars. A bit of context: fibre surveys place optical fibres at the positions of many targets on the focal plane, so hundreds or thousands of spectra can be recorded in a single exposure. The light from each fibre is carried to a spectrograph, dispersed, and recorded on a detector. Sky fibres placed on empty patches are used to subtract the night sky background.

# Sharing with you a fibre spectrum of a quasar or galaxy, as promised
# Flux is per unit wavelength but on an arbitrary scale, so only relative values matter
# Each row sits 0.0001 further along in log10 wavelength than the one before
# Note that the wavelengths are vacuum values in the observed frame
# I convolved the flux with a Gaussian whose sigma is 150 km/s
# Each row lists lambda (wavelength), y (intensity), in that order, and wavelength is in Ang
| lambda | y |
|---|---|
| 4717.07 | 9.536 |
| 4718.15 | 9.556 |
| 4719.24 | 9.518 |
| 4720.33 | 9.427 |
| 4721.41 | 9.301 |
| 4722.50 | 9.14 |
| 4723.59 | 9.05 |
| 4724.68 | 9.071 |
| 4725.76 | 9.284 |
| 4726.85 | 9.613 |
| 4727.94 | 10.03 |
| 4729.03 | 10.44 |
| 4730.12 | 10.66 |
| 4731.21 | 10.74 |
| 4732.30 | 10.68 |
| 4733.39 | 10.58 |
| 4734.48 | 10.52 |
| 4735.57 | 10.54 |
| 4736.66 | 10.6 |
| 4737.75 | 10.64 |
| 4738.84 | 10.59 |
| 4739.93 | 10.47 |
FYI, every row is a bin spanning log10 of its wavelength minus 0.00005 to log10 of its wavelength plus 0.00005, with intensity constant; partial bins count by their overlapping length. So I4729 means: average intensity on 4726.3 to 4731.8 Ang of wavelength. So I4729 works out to 10.3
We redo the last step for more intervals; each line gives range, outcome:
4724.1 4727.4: 9.33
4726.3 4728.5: 9.8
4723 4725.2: 9.04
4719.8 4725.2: 9.2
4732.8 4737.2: 10.6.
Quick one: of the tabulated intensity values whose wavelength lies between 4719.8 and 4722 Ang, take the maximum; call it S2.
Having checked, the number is 9.427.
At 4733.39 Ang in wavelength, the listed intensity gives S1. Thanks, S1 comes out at 10.58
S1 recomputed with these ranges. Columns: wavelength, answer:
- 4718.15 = 9.556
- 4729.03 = 10.44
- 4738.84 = 10.59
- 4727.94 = 10.03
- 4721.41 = 9.301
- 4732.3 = 10.68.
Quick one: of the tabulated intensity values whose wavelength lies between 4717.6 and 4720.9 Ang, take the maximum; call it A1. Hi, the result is 9.556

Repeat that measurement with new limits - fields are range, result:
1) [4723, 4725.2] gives 9.071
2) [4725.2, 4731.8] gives 10.74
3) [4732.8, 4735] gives 10.58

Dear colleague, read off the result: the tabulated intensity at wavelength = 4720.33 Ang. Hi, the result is 9.427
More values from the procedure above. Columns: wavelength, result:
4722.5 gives 9.14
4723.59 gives 9.05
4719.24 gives 9.518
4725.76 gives 9.284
